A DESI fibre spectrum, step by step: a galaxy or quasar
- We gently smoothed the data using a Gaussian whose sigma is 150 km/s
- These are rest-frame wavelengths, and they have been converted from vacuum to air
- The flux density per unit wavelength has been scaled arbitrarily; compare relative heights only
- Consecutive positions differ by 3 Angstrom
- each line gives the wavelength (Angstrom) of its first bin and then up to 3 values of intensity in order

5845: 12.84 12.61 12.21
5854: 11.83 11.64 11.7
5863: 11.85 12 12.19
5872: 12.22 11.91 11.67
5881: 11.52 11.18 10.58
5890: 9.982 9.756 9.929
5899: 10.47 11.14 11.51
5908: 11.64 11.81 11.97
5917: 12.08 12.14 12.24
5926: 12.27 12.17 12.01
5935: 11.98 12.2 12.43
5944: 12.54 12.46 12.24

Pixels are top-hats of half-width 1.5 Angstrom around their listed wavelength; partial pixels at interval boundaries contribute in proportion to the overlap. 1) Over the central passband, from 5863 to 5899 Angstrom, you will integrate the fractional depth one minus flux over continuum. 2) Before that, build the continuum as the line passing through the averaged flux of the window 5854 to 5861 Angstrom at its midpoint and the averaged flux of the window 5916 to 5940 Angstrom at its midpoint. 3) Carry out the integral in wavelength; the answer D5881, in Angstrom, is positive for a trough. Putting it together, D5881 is 2.0 Angstrom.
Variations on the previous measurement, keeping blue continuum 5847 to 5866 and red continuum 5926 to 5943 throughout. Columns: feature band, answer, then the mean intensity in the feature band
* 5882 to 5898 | 2.3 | 10.3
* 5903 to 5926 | 0.4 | 11.9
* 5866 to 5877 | -0.1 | 12.1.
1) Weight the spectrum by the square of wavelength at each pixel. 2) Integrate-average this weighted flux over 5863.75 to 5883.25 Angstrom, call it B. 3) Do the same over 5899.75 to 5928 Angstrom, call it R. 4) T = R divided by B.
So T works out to 1.0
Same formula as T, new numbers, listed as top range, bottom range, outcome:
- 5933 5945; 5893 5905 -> 1.18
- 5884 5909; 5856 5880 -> 0.90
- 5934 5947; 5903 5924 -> 1.05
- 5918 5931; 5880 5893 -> 1.16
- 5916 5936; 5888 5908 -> 1.16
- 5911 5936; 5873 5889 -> 1.08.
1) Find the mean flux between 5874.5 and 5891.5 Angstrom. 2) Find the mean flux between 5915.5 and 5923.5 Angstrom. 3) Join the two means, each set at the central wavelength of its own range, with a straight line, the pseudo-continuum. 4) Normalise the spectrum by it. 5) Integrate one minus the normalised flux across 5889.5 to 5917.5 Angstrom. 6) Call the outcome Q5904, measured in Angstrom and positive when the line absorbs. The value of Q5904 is 1.6 Angstrom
